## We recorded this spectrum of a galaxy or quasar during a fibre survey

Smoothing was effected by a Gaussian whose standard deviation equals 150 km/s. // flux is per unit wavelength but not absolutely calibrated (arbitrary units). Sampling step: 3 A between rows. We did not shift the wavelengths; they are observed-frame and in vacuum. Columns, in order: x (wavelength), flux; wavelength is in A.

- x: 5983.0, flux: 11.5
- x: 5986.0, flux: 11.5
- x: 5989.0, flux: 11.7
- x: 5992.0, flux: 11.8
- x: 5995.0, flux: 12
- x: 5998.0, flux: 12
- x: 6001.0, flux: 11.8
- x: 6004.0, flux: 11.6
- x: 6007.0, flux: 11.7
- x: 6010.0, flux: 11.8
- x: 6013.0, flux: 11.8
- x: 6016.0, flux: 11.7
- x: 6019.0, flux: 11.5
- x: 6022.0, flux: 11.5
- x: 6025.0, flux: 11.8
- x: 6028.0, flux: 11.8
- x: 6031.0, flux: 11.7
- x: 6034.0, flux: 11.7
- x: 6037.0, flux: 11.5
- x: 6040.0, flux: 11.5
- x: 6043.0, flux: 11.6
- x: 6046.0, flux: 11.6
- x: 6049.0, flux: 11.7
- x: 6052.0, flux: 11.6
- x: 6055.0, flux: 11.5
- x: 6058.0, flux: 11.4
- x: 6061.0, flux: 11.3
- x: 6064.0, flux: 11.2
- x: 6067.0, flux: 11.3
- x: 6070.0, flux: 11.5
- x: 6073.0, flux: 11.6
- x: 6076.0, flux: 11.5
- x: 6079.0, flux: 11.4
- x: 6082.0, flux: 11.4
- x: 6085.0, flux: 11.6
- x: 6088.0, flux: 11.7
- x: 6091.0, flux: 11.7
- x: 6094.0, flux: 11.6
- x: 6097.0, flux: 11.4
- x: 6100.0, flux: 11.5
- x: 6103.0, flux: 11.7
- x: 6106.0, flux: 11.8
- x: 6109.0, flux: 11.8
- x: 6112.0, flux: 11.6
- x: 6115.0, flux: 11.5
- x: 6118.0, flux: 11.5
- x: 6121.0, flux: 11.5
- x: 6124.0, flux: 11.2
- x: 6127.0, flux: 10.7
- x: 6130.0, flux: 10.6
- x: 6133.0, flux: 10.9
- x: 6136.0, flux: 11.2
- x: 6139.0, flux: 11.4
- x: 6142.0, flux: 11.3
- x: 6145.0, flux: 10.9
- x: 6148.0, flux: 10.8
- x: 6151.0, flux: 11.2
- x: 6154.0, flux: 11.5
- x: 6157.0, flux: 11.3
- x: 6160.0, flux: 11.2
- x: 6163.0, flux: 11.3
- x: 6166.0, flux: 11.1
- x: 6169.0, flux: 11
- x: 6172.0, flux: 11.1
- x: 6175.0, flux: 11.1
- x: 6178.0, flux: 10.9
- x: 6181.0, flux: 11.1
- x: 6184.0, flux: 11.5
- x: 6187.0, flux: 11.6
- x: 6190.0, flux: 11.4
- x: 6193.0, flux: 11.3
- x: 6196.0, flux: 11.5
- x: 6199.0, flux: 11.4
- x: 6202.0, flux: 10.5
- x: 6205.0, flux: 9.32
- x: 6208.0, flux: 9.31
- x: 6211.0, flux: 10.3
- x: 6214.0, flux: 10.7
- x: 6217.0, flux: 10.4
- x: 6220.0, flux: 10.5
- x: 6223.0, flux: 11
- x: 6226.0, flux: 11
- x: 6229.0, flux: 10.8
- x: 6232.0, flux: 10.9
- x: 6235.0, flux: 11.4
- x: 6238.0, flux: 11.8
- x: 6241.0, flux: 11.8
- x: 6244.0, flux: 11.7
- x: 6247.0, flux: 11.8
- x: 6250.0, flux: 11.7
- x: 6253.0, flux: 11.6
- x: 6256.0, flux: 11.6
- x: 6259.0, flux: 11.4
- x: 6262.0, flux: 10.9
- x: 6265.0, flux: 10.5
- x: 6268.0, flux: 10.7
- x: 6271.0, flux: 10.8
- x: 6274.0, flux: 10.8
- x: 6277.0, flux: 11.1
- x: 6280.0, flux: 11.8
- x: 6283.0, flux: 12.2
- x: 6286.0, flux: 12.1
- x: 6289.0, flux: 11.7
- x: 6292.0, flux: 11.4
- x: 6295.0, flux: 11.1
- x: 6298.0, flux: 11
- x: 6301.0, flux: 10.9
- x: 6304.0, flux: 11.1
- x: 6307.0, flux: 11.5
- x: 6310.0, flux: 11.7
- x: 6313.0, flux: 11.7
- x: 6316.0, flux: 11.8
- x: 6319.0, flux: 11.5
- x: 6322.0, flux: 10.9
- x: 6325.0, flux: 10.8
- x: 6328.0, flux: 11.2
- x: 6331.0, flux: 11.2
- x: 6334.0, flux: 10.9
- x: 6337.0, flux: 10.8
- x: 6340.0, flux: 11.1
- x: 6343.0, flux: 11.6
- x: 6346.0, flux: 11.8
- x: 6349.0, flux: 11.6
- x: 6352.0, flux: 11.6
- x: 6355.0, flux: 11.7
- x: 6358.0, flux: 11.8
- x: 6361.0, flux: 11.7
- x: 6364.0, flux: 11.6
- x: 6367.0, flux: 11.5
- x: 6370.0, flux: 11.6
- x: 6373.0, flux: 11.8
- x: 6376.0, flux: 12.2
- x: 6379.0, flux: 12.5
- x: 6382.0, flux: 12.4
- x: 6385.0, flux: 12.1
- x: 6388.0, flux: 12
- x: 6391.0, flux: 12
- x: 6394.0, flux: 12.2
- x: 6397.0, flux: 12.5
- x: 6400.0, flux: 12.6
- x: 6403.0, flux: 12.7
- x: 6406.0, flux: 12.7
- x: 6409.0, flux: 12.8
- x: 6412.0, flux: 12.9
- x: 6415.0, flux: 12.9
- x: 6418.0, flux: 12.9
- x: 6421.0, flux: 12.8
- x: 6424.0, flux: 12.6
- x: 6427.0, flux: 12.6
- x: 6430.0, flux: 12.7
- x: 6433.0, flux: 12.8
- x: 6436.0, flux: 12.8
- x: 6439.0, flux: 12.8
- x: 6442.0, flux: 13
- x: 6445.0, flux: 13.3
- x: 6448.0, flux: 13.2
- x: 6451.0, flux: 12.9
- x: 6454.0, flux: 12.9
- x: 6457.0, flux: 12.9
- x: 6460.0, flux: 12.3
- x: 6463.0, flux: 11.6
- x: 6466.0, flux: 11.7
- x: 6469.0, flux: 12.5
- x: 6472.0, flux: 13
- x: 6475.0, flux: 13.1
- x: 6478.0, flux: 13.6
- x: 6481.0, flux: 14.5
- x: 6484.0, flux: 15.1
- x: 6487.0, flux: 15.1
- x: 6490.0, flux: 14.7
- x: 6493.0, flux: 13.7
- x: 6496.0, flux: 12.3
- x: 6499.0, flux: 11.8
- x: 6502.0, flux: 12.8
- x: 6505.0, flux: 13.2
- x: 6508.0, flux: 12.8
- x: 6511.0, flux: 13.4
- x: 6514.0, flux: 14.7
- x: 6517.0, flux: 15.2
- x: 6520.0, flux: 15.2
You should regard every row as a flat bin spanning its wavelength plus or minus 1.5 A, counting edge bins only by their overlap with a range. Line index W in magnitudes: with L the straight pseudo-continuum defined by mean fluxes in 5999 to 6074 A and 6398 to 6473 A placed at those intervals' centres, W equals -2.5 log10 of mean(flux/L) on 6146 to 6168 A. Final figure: 0.07 mag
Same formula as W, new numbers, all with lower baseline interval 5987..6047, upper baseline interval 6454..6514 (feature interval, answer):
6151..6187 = 0.09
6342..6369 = 0.10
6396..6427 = 0.02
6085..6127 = 0.04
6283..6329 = 0.11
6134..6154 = 0.09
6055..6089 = 0.04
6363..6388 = 0.08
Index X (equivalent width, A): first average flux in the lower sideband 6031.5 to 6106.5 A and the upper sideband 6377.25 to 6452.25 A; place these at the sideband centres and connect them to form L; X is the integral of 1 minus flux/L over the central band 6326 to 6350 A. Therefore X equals 2.2 A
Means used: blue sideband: 11.5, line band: 11.3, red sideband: 12.7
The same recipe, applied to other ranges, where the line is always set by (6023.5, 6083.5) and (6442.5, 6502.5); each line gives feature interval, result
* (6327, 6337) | 1.2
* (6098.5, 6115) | 0.1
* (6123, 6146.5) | 1.6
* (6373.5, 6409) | 1.3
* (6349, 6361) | 1.0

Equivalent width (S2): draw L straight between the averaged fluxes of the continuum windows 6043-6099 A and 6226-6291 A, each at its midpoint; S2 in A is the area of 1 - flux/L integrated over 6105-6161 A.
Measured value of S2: 1.0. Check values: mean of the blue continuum 11.5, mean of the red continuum 11.4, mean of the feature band 11.3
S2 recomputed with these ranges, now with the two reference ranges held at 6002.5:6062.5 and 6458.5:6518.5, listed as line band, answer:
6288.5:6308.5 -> 2.2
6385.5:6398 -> 0.8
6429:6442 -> 0.3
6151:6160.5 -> 0.6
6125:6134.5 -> 1.0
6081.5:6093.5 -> 0.2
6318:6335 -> 2.2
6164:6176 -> 1.0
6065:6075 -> 0.3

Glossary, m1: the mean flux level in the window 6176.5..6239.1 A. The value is 10.9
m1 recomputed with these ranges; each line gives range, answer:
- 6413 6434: 12.8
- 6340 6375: 11.6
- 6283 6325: 11.4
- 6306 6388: 11.6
